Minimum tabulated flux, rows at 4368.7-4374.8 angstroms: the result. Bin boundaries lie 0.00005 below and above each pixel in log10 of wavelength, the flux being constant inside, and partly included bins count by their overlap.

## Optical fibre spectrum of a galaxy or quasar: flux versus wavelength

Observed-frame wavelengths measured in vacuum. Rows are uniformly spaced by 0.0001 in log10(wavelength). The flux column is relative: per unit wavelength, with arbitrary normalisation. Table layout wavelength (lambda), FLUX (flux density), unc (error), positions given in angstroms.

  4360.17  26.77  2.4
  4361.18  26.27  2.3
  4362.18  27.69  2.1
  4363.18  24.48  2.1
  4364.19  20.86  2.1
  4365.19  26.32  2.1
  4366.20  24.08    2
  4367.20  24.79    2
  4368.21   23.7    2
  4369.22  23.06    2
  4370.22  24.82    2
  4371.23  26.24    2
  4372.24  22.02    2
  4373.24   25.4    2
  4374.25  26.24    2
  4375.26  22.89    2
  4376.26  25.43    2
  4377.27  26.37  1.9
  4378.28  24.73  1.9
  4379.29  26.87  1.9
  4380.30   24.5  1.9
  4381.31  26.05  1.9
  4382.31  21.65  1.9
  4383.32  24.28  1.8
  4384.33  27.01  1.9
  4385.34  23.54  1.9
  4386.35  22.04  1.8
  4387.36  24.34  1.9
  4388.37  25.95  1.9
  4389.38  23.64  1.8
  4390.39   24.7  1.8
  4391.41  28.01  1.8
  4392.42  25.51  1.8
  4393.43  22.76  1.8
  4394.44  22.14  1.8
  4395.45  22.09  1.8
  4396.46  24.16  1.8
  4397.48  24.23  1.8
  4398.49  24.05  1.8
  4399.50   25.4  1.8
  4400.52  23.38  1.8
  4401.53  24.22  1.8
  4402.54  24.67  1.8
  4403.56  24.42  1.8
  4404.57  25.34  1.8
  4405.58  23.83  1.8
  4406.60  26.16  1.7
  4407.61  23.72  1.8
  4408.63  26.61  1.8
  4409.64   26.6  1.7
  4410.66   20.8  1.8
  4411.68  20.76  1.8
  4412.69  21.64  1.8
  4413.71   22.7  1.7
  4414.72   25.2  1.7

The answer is 22.02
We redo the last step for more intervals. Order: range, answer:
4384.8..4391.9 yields 22.04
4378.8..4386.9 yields 21.65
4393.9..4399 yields 22.09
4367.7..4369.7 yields 23.06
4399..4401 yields 23.38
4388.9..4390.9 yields 23.64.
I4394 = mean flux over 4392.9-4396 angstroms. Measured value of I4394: 22.4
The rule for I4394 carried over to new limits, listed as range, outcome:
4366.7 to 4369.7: 23.8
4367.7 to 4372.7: 23.9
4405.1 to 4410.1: 25.4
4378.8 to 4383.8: 24.7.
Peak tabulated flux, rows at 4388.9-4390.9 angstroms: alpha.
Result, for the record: 24.7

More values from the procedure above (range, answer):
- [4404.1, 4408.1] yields 26.16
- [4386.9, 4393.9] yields 28.01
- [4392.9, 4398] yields 24.23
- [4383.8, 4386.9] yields 27.01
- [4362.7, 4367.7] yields 26.32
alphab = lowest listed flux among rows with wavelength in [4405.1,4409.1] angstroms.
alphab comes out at 23.72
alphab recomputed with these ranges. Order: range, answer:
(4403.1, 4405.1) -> 24.42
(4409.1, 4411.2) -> 20.8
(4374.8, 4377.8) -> 22.89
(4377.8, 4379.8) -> 24.73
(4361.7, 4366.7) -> 20.86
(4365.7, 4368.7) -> 23.7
